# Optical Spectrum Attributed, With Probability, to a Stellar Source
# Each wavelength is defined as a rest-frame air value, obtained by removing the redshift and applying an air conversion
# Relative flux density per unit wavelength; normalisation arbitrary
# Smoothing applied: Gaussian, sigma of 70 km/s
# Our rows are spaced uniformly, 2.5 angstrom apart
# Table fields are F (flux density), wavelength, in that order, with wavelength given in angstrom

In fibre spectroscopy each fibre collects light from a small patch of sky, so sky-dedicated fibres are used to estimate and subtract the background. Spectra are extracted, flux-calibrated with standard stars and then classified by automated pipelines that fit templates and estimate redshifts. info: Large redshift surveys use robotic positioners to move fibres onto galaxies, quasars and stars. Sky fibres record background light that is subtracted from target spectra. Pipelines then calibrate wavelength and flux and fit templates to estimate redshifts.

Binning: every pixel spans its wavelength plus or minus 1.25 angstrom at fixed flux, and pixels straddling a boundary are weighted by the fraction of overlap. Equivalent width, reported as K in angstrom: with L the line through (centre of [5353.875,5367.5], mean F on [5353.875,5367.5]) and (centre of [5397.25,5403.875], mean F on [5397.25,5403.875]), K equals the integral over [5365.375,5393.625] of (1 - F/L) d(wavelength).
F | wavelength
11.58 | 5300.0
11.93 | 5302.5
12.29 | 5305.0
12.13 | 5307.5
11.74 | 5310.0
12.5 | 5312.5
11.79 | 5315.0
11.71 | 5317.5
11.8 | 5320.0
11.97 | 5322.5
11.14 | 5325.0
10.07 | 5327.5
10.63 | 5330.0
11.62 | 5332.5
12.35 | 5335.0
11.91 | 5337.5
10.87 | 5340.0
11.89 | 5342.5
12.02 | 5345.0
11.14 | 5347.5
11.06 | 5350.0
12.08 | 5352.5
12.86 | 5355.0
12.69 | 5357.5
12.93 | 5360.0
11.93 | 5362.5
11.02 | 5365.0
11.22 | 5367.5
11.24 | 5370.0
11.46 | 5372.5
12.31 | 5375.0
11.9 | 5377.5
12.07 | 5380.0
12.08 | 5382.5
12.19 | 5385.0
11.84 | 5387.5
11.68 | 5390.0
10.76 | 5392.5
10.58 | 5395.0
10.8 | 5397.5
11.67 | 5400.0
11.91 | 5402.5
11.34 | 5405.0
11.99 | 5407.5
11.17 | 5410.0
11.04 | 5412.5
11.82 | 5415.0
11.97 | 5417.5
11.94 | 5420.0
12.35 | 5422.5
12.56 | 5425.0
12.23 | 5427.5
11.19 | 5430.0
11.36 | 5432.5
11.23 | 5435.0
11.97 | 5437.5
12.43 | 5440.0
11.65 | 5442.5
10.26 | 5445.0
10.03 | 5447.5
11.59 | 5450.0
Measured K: 0.5 angstrom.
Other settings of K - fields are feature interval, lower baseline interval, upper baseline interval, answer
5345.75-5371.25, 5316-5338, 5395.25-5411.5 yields -0.8 angstrom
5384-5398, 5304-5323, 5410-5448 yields 0.5 angstrom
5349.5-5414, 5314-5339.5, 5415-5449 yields -0.7 angstrom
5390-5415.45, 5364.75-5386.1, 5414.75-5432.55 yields 1.2 angstrom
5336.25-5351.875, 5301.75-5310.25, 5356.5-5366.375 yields 0.8 angstrom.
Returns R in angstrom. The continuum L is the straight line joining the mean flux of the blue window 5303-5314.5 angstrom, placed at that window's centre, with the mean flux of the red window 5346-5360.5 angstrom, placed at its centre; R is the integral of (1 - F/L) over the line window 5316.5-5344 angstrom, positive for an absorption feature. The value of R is 1.48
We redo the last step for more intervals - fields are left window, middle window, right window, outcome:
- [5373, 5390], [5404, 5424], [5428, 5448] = -0.2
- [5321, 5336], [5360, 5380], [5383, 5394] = -0.3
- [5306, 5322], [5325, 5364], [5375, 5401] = 0.3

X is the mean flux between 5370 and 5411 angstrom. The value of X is 11.6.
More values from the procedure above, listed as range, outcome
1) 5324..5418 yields 11.6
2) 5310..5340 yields 11.6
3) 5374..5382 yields 12.1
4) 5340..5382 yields 11.8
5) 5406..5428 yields 11.9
